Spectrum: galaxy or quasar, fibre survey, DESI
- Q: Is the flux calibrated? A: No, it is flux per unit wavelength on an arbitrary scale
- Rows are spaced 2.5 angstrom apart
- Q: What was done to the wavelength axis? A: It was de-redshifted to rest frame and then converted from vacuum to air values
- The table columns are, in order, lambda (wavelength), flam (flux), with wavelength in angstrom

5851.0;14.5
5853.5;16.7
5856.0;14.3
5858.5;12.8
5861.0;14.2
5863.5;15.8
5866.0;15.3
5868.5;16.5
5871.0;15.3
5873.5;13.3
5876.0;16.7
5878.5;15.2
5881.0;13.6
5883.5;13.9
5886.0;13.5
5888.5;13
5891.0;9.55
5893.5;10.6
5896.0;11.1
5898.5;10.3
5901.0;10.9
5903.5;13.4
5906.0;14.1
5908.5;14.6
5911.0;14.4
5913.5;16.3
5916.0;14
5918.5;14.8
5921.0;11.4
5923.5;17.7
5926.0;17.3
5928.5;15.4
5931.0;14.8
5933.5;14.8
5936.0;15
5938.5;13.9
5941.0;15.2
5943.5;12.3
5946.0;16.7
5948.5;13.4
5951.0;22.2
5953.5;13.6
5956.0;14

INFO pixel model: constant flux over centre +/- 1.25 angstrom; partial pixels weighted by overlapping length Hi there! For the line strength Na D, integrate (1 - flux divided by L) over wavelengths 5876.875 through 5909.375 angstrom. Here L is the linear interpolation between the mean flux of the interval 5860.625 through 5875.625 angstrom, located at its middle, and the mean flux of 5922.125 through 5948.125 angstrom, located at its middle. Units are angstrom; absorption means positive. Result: 5.5 angstrom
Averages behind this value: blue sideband 15.2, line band 12.6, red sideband 15.2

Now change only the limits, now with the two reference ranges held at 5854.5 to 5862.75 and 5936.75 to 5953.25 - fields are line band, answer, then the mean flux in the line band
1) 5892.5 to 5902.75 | 2.7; 10.9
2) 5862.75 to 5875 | -0.9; 15.2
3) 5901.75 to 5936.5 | 0.5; 14.8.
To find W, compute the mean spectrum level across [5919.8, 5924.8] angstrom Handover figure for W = 14.6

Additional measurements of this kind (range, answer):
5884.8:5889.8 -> 13.2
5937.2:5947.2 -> 14.5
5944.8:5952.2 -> 17.4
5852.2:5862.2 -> 14.5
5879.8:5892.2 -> 12.7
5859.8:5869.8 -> 15.5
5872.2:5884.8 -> 14.5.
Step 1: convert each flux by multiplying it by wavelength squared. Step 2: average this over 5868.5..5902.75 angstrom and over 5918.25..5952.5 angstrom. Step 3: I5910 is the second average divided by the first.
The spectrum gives 1.20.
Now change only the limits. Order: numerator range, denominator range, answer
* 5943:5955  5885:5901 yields 1.43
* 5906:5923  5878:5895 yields 1.15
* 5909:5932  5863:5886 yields 1.03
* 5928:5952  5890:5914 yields 1.25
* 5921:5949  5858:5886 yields 1.04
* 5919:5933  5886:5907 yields 1.32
